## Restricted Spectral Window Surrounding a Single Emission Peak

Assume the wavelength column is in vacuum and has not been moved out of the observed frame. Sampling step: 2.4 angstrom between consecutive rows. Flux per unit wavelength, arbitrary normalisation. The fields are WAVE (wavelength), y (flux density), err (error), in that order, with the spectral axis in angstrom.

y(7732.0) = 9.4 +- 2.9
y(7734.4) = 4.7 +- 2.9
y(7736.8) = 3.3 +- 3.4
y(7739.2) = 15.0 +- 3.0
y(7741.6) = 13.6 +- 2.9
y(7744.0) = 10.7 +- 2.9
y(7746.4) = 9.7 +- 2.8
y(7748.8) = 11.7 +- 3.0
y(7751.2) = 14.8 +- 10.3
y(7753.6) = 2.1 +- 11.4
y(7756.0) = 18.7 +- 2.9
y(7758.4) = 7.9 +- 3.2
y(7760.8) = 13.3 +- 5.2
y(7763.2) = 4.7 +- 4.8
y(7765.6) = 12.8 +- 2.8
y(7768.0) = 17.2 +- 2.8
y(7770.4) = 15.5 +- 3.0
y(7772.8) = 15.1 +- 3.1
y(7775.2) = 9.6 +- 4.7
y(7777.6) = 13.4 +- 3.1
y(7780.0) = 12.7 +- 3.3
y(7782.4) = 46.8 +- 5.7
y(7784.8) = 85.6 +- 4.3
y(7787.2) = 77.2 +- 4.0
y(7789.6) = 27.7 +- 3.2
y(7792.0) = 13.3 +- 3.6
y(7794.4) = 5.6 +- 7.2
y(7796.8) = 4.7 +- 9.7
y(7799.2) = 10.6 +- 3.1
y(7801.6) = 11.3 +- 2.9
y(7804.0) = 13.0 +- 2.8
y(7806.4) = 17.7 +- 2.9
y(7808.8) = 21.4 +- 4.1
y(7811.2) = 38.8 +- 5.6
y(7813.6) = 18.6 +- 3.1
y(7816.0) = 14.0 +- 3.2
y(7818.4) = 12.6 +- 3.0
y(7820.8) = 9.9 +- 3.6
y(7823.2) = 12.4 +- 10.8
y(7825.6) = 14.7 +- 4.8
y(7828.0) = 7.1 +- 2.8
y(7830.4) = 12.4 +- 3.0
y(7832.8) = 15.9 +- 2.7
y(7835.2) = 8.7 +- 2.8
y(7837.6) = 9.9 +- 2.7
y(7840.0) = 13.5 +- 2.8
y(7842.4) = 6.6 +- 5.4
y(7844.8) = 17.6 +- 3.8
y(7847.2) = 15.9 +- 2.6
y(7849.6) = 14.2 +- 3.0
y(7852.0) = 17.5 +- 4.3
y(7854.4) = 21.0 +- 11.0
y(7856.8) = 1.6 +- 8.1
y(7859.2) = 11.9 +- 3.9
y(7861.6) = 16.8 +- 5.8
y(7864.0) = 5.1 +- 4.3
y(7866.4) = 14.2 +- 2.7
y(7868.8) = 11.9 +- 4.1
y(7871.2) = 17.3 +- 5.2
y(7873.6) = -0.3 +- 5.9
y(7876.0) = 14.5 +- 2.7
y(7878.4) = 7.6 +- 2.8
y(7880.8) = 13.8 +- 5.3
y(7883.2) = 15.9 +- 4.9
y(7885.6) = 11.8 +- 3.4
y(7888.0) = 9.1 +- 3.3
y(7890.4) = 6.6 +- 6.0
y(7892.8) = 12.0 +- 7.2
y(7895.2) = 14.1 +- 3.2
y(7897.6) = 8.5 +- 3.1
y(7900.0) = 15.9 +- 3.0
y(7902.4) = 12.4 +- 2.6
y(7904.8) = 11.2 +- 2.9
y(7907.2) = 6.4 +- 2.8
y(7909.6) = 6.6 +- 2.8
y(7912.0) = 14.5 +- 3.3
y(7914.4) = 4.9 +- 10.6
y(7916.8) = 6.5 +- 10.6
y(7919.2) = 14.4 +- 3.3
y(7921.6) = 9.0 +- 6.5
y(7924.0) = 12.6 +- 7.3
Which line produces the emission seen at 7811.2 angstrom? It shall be [N II]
